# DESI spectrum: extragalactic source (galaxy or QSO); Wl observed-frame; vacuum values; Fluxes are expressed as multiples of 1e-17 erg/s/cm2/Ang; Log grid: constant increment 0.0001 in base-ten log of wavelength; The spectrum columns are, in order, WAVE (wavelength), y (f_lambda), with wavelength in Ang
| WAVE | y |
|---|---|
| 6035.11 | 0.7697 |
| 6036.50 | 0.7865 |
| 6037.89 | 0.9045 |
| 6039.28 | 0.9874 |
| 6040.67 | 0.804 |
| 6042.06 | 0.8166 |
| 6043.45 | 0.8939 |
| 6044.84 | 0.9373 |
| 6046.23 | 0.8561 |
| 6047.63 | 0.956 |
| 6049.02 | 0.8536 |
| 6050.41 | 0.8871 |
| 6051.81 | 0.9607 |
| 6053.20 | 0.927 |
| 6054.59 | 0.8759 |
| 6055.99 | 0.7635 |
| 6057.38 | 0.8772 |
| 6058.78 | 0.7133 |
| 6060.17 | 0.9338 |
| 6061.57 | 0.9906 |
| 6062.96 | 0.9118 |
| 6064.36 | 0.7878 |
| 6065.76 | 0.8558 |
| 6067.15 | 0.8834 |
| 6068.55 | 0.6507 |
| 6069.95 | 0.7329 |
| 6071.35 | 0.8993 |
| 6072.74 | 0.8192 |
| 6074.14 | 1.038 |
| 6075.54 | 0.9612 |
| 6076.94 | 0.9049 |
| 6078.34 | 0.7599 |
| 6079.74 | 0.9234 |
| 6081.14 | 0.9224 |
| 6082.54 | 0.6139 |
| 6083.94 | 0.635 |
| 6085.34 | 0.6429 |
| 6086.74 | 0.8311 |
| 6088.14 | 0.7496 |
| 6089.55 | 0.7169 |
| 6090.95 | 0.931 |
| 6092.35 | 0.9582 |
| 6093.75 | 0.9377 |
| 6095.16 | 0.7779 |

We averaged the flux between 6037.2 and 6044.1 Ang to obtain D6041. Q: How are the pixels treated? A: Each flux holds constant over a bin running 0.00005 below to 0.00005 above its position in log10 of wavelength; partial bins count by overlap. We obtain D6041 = 0.882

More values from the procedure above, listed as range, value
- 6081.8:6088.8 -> 0.696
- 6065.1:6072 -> 0.803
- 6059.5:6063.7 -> 0.944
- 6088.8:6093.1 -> 0.868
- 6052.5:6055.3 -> 0.902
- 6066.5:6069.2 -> 0.766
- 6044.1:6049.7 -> 0.901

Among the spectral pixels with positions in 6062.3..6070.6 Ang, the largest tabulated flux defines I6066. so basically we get 0.9118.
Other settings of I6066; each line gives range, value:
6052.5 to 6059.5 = 0.927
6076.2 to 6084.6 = 0.9234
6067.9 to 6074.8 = 1.038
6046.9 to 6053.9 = 0.9607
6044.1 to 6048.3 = 0.956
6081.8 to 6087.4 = 0.8311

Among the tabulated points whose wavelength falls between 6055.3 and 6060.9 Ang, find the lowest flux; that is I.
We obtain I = 0.7133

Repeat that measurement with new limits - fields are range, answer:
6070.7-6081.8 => 0.7599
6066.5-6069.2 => 0.6507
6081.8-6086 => 0.6139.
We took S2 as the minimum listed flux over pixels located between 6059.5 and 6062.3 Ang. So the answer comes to 0.9338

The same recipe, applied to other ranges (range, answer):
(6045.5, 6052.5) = 0.8536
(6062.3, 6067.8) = 0.7878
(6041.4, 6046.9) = 0.8166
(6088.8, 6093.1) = 0.7169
